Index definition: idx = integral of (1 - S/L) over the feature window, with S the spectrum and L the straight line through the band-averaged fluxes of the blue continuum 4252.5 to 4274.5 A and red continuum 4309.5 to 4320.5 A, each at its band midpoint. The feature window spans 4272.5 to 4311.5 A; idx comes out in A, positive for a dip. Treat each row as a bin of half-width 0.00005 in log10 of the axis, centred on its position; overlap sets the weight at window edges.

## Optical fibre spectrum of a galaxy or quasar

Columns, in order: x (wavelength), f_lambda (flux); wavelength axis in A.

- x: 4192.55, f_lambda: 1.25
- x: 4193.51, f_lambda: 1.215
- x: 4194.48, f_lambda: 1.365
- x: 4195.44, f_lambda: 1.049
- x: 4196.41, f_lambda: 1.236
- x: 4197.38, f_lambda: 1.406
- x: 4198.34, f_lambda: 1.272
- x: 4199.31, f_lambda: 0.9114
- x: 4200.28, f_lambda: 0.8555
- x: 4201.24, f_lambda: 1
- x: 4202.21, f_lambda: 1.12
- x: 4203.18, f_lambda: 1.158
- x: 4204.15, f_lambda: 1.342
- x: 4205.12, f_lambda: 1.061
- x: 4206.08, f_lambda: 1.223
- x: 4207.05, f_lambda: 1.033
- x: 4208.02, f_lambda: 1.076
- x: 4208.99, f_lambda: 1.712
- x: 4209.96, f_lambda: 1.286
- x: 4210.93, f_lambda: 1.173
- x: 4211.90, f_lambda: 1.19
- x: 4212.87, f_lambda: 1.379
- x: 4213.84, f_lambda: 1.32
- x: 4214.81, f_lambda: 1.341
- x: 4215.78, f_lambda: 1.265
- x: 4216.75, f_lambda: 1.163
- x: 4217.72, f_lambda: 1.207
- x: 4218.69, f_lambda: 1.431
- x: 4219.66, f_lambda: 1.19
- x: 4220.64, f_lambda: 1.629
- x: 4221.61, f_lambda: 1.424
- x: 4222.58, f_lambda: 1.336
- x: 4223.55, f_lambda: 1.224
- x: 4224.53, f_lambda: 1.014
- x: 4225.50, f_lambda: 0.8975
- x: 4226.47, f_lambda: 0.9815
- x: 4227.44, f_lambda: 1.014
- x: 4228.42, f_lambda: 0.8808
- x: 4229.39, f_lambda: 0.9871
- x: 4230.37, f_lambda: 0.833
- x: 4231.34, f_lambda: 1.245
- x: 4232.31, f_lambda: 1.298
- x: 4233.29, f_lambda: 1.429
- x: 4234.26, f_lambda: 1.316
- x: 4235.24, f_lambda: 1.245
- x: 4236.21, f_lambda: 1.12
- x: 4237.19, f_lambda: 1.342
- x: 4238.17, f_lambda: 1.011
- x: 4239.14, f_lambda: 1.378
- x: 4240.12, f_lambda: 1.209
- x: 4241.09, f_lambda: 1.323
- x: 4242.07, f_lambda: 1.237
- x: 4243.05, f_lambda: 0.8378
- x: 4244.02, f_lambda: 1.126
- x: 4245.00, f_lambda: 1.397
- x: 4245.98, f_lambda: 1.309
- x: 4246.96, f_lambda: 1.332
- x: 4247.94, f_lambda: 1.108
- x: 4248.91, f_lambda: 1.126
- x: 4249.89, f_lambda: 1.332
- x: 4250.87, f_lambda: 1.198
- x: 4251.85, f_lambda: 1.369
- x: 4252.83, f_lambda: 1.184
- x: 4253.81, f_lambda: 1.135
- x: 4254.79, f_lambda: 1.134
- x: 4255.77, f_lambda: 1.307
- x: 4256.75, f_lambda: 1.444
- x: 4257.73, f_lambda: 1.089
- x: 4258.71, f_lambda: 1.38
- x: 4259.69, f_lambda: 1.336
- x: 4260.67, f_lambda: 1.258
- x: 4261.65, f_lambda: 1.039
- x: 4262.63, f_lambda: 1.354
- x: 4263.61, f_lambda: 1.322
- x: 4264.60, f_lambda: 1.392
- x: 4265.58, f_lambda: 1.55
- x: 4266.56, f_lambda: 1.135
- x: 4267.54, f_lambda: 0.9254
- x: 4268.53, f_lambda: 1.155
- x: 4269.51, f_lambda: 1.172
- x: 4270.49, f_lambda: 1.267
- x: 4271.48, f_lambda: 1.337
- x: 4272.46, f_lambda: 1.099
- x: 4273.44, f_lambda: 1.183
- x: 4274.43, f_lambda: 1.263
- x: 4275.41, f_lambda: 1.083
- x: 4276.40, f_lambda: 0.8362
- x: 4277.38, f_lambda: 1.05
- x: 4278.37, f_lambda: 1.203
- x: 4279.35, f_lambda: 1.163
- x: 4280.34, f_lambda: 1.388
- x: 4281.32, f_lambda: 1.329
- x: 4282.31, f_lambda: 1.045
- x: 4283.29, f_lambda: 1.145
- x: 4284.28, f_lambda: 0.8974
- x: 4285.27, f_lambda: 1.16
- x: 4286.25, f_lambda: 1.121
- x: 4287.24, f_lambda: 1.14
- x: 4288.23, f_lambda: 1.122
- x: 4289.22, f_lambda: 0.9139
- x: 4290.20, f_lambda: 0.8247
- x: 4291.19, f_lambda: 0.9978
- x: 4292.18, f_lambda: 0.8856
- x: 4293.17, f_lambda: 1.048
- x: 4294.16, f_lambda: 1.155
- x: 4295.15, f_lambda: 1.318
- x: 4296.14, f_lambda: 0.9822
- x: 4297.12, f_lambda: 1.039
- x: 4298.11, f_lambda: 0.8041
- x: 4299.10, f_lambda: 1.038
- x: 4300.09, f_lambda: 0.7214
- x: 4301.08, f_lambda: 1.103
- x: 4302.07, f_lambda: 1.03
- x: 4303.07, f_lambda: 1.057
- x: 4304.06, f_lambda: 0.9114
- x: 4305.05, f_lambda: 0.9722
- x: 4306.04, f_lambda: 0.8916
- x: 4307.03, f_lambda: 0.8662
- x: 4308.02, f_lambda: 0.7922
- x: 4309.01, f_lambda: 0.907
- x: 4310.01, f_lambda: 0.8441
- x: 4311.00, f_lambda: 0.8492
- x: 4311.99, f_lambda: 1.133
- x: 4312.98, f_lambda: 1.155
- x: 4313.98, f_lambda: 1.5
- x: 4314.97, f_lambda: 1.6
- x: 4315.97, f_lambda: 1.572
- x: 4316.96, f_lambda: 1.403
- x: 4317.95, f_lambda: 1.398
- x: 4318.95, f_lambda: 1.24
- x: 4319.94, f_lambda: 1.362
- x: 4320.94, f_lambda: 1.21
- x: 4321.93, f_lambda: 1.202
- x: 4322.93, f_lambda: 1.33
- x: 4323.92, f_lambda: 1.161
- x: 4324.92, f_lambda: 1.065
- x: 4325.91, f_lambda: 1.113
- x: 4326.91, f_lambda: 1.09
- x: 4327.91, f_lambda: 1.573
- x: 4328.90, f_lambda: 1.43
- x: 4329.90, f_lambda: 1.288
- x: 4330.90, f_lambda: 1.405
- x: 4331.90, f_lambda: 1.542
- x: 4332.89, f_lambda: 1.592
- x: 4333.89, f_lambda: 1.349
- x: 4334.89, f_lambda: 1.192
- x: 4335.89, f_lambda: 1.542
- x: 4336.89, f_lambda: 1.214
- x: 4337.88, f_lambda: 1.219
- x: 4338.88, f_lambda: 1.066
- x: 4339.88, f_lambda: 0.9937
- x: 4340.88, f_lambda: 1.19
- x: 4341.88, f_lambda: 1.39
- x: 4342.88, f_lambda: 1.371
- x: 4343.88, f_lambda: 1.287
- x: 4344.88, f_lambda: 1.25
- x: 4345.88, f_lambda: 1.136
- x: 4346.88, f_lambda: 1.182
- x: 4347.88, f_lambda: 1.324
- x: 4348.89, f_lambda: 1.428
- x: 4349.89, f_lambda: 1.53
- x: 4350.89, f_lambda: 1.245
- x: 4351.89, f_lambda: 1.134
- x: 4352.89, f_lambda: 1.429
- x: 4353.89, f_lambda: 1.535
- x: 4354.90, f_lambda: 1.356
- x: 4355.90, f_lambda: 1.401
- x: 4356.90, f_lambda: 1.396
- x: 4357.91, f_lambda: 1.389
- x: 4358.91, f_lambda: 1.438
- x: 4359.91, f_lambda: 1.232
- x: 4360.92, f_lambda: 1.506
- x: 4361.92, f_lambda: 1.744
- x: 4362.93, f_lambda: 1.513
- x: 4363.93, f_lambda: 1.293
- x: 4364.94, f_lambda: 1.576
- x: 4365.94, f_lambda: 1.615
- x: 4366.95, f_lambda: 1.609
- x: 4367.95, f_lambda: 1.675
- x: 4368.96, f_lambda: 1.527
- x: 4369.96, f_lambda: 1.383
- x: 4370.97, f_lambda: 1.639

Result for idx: 7.1 A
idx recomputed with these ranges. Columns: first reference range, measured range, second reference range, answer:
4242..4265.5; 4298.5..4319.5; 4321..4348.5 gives 2.87 A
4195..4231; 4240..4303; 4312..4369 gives 5.25 A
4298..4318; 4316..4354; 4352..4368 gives -0.87 A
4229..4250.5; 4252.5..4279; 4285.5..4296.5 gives -1.90 A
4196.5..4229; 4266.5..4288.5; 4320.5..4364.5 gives 2.11 A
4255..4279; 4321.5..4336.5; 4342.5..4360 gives -0.21 A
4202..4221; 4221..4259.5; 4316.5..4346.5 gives 2.23 A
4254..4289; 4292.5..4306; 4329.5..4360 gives 2.55 A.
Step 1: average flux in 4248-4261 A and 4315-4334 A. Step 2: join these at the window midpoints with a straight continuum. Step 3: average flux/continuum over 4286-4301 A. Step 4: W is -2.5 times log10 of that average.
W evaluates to 0.28 mag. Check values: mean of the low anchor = 1.25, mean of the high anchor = 1.34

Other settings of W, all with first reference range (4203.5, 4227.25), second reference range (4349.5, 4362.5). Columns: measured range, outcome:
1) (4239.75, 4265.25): 0.04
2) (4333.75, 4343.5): 0.12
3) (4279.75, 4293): 0.23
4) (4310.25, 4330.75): 0.07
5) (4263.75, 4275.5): 0.07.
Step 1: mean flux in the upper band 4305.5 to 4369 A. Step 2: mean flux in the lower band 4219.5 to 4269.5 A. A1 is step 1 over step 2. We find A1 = 1.08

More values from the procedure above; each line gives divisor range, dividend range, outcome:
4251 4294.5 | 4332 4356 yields 1.12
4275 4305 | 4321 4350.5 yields 1.23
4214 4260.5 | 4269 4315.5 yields 0.88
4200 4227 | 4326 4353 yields 1.07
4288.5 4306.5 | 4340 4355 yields 1.33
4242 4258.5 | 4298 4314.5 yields 0.80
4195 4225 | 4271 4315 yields 0.86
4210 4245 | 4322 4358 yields 1.09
